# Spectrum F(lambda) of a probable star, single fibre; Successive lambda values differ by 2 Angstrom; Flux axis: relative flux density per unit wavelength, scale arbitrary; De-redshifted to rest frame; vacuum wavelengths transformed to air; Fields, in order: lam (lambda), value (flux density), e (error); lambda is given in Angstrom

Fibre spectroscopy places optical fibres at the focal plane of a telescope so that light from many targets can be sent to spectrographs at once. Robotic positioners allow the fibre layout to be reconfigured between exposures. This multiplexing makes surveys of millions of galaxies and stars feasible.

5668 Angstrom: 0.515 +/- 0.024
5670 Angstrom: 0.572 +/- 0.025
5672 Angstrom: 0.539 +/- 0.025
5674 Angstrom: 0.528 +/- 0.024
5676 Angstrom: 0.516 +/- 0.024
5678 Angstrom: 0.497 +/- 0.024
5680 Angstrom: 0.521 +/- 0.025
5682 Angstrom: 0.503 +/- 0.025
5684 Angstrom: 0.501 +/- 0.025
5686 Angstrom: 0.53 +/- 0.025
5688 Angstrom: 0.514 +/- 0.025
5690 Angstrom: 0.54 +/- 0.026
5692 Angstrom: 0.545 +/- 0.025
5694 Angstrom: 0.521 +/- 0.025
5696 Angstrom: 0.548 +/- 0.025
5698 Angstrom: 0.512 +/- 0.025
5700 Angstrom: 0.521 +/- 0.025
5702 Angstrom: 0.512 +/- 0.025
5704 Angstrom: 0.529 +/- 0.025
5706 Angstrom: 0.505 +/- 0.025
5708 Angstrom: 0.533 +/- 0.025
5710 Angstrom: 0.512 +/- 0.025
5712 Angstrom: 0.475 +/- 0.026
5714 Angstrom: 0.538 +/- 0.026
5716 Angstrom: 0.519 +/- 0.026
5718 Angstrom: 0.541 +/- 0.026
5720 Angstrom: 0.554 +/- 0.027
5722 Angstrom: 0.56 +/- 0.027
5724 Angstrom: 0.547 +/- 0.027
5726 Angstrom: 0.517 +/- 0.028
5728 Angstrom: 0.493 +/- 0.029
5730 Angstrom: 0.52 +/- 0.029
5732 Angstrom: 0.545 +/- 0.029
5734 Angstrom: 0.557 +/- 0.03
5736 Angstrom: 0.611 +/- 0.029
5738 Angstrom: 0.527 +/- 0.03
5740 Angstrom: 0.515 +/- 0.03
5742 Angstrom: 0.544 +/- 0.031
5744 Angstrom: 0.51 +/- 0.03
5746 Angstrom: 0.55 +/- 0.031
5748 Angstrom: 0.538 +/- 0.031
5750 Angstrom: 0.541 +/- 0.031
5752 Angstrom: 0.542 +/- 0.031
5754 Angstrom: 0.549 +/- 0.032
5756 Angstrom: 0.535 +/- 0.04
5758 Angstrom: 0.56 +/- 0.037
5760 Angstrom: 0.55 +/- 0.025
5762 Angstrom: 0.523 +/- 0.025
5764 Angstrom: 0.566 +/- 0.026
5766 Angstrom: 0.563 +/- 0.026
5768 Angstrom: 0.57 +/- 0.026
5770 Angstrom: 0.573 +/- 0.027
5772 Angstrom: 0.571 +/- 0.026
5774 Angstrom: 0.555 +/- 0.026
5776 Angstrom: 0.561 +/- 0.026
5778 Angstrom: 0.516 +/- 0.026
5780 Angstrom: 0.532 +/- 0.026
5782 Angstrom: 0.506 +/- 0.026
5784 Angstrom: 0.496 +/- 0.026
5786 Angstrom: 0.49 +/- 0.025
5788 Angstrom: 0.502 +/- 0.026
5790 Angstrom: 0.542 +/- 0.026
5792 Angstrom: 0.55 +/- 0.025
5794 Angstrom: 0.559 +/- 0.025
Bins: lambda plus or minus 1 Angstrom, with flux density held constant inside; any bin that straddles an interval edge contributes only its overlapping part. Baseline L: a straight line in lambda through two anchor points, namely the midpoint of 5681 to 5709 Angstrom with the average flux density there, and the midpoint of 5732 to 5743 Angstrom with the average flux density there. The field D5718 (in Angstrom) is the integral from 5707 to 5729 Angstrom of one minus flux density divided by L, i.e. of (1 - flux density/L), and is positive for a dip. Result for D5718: 0.5 Angstrom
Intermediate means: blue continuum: 0.522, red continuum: 0.55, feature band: 0.526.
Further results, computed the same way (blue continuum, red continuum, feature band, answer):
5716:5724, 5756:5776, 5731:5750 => 0.3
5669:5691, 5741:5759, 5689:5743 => 0.1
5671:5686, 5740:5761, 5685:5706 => -0.2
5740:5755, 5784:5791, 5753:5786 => -1.4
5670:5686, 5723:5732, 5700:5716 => 0.2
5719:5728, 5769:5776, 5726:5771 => 0.7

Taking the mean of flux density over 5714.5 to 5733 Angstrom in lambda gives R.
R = 0.533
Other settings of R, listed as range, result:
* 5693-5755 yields 0.532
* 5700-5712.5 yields 0.513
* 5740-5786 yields 0.541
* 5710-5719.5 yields 0.519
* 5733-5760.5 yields 0.545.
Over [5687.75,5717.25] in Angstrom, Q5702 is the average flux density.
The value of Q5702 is 0.522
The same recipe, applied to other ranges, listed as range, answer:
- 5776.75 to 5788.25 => 0.508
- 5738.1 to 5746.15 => 0.527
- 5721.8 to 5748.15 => 0.537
